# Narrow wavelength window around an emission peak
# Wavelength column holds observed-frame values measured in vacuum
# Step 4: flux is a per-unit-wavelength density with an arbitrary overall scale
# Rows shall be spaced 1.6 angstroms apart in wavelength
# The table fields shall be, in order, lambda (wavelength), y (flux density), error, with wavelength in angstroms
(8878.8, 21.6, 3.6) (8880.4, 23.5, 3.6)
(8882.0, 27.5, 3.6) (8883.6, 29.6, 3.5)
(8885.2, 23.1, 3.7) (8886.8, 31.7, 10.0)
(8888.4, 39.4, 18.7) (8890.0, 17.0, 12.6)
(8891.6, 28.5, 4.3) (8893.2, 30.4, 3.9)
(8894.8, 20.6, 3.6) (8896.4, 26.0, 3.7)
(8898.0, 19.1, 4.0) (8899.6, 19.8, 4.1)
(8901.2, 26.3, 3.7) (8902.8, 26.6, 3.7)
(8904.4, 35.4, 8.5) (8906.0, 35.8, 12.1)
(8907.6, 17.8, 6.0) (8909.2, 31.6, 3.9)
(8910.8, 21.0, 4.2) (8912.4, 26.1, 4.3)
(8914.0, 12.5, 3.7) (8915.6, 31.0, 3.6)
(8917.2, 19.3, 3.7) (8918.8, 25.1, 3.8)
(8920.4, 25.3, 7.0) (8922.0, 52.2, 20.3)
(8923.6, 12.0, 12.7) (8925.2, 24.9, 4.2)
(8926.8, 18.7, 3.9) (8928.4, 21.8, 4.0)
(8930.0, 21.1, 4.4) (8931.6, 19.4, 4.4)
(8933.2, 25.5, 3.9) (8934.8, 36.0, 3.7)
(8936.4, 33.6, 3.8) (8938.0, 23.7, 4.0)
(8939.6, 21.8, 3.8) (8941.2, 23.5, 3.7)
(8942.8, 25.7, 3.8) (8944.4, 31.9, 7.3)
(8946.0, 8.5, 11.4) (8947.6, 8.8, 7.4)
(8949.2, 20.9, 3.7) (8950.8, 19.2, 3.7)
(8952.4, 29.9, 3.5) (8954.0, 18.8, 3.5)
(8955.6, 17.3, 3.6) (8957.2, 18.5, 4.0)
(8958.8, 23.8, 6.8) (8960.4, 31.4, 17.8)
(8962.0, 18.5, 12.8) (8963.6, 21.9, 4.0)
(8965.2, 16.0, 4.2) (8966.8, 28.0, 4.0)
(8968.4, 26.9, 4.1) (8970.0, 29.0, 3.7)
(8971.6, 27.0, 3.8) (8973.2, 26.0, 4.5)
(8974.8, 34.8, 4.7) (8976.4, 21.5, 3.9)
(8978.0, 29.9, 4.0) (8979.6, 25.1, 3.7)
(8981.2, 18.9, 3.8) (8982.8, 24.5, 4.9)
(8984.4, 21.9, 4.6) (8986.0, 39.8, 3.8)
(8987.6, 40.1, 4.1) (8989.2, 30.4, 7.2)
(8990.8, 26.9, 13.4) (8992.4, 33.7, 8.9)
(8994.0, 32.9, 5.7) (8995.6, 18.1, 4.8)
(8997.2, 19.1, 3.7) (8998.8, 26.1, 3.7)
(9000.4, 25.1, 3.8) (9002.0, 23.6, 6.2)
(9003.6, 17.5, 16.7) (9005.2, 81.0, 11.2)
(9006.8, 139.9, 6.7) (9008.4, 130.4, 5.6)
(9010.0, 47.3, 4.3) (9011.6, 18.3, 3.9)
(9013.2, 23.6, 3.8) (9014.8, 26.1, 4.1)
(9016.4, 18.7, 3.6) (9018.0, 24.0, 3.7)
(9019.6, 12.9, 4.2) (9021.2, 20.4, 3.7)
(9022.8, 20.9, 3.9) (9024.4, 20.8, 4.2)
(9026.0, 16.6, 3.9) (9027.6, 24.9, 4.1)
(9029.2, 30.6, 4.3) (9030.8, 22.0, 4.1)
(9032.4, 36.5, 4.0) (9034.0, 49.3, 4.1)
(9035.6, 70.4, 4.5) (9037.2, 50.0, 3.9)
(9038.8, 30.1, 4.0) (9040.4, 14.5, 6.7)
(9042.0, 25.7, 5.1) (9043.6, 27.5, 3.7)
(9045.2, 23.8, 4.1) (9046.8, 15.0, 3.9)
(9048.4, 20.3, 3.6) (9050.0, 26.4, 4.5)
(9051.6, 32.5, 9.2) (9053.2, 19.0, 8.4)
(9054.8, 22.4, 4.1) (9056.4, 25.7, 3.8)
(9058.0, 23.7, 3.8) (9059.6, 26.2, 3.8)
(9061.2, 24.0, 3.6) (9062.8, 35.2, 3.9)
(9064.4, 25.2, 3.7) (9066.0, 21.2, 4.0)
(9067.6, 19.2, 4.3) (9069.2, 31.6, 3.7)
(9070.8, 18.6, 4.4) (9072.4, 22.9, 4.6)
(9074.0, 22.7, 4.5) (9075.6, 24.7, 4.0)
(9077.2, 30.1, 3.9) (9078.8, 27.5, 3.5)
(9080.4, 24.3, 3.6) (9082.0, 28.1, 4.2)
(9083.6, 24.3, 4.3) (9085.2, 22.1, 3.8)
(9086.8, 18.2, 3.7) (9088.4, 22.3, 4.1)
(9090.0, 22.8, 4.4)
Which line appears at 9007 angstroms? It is Halpha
